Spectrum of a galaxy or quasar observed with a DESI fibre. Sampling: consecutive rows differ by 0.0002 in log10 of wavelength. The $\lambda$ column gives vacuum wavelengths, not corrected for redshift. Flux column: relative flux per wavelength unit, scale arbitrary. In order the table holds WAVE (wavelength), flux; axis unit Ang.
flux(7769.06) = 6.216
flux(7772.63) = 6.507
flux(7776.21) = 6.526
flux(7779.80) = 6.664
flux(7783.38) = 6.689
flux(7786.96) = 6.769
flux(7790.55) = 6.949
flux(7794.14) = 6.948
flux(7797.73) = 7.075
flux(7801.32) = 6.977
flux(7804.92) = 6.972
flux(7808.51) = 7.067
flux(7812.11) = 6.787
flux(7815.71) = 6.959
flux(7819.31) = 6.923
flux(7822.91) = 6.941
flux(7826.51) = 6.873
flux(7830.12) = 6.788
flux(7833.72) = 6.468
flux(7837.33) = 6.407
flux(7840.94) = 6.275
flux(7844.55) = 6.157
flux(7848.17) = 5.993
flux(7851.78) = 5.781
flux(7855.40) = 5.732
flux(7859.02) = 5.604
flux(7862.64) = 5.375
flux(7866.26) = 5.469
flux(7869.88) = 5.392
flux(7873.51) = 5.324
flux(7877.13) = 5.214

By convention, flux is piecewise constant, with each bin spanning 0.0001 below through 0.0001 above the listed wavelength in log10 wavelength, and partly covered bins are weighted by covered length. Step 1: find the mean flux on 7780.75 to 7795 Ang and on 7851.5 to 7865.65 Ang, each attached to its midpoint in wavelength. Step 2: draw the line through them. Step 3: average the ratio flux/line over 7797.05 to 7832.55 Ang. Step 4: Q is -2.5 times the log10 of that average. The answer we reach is -0.094 mag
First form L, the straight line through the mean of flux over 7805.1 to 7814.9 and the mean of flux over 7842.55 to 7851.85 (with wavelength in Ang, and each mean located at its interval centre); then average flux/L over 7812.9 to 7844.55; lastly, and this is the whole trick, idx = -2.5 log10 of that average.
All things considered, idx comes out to -0.03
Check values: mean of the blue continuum 6.94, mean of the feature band 6.68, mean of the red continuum 6.02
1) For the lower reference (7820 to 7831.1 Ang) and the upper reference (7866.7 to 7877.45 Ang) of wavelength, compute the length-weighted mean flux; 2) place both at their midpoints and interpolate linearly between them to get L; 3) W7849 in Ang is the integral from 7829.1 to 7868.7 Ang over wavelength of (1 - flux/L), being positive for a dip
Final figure 0.9 Ang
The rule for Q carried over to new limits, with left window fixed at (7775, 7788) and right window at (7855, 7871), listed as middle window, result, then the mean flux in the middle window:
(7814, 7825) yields -0.14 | 6.94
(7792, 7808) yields -0.10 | 7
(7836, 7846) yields -0.08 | 6.28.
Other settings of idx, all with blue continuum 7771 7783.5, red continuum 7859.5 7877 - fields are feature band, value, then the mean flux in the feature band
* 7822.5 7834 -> -0.15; 6.79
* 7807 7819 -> -0.14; 6.93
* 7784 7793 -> -0.07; 6.84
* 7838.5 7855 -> -0.07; 6.04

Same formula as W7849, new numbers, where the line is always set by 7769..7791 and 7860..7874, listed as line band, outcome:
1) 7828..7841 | -1.46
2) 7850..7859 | -0.23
